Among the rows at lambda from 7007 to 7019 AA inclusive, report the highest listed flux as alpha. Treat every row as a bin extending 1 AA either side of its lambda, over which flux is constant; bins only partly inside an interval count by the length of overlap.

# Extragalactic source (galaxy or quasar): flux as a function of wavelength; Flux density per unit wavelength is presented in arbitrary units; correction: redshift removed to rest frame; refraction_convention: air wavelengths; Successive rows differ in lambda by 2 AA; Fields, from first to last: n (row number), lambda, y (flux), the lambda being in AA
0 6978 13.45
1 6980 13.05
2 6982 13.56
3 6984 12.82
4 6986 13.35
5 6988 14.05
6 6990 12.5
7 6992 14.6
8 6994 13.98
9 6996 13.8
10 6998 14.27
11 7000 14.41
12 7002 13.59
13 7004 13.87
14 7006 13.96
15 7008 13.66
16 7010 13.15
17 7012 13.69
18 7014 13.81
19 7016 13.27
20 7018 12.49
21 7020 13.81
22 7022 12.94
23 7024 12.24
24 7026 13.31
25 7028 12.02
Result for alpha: 13.81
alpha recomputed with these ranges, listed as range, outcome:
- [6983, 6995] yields 14.6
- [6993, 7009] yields 14.41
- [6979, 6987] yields 13.56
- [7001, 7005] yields 13.87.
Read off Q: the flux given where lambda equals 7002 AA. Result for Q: 13.59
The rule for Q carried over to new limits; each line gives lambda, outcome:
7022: 12.94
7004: 13.87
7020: 13.81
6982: 13.56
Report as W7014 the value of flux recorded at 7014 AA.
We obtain 13.81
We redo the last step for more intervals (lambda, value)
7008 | 13.66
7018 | 12.49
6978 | 13.45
